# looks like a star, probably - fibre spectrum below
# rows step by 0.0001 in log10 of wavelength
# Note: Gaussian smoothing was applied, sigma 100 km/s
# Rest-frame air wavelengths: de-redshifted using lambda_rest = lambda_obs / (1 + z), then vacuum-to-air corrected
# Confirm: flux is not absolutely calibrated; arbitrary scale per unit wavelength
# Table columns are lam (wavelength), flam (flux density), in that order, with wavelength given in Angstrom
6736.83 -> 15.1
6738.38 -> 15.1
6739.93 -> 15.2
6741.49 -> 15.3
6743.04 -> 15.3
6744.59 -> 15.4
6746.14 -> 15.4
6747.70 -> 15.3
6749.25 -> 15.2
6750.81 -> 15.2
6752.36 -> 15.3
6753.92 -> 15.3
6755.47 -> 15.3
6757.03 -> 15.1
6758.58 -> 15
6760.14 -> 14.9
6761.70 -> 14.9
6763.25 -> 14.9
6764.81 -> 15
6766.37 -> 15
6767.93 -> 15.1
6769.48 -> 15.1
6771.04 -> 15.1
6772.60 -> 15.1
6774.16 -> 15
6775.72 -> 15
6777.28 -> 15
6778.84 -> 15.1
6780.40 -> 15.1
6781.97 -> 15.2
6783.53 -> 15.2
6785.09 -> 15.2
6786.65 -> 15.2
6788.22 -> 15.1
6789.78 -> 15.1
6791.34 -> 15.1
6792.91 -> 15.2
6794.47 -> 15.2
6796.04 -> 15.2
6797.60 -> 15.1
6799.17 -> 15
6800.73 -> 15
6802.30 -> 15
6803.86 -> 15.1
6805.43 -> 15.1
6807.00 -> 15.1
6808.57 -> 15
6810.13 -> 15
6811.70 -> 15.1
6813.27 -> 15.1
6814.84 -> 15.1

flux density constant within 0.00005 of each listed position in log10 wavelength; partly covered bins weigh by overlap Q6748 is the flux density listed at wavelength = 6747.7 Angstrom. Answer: 15.3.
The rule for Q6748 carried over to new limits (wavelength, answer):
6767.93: 15.1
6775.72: 15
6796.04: 15.2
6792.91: 15.2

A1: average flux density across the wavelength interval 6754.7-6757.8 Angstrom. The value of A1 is 15.2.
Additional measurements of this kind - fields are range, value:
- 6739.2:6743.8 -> 15.2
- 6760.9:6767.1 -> 14.9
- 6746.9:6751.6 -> 15.2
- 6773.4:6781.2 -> 15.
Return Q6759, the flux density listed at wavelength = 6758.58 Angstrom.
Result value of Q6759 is 15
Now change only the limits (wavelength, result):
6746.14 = 15.4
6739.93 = 15.2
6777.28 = 15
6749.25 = 15.2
